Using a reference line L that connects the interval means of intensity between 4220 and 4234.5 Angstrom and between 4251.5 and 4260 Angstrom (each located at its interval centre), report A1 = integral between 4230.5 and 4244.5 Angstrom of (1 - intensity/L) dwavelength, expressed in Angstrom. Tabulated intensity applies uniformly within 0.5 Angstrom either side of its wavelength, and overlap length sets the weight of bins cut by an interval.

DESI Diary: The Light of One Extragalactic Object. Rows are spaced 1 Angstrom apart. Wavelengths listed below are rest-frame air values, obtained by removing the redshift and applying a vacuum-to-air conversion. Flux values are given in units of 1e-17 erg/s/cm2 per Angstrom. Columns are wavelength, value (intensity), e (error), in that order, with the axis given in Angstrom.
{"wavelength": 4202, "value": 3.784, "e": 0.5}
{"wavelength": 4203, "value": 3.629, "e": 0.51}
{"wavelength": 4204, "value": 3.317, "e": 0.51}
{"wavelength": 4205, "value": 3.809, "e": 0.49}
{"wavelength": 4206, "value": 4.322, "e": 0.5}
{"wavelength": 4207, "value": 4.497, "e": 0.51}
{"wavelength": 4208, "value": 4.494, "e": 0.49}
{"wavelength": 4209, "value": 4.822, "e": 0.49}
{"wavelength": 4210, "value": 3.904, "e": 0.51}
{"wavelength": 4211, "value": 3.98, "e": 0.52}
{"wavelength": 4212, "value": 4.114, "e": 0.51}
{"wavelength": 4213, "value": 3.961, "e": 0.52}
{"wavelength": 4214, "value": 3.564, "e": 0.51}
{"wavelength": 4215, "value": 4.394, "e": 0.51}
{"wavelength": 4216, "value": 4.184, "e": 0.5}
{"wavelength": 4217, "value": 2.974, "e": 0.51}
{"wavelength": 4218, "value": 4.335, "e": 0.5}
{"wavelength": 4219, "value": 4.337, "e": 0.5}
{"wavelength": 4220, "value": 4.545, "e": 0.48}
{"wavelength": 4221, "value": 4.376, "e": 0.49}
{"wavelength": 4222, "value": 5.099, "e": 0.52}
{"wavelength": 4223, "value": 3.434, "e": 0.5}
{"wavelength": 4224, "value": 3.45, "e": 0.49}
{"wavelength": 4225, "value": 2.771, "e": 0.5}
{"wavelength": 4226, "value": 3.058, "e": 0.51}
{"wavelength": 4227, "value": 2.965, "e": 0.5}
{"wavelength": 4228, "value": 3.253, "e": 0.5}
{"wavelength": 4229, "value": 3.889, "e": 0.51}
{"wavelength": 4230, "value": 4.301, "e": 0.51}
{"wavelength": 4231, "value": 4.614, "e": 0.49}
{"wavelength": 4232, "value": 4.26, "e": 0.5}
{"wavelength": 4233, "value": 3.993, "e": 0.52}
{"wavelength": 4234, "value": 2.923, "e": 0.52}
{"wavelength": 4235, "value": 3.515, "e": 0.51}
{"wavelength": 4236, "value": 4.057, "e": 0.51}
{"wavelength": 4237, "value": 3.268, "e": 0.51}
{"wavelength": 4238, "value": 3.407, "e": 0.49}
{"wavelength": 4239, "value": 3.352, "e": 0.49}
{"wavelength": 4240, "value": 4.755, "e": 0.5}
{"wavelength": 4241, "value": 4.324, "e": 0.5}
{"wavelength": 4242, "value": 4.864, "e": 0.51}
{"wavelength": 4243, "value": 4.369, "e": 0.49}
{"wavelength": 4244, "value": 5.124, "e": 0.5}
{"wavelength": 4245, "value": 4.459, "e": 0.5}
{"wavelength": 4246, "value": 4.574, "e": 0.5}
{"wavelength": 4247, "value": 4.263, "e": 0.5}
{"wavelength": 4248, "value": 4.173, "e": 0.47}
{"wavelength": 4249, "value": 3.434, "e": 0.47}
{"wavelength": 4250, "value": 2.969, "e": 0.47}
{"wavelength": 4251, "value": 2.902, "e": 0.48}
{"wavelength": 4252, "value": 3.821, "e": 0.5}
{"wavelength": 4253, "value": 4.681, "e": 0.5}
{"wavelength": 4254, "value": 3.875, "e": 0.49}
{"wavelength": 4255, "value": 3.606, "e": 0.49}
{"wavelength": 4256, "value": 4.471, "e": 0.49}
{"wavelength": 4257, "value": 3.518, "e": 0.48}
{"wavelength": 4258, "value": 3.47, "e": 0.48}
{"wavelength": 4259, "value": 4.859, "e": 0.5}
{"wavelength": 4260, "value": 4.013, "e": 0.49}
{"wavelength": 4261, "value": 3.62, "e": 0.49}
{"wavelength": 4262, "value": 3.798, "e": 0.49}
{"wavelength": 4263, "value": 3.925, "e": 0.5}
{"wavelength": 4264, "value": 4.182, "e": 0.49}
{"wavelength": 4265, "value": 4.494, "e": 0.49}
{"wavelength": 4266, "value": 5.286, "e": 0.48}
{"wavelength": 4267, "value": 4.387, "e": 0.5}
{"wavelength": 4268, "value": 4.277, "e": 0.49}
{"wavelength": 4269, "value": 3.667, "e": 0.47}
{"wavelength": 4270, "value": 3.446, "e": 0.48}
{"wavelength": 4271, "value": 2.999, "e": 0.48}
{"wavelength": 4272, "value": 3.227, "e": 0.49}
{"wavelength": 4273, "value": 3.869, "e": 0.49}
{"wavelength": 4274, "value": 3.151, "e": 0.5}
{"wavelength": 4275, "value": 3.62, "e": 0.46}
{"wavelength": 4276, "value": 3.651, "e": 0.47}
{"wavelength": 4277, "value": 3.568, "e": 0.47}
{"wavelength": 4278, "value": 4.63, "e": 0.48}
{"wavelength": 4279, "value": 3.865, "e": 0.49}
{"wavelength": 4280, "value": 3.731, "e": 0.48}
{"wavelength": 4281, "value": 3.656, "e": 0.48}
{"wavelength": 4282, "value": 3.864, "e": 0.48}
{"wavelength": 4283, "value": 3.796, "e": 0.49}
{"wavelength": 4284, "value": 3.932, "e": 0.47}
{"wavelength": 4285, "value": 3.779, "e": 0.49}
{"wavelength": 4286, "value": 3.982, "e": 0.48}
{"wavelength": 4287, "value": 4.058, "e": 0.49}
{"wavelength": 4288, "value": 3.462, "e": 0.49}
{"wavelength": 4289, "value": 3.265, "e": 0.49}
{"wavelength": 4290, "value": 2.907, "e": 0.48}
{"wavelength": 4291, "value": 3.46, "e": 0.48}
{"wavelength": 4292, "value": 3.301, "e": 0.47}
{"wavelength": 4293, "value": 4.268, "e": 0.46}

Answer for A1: -0.7 Angstrom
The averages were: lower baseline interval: 3.77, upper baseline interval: 4.04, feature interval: 4.06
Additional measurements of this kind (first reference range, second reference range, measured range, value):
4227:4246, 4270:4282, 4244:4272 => -1.20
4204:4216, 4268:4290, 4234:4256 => -0.44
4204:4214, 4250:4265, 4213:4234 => 1.01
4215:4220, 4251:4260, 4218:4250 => 0.46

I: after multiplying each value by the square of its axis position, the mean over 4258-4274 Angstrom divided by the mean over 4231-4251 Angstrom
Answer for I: 1.00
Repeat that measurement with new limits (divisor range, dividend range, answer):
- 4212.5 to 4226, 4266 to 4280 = 0.99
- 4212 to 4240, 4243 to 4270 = 1.08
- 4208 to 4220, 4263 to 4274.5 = 0.98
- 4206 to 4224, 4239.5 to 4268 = 1.02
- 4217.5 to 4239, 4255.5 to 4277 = 1.05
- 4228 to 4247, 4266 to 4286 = 0.94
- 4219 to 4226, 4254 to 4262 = 1.02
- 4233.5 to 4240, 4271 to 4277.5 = 1.00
